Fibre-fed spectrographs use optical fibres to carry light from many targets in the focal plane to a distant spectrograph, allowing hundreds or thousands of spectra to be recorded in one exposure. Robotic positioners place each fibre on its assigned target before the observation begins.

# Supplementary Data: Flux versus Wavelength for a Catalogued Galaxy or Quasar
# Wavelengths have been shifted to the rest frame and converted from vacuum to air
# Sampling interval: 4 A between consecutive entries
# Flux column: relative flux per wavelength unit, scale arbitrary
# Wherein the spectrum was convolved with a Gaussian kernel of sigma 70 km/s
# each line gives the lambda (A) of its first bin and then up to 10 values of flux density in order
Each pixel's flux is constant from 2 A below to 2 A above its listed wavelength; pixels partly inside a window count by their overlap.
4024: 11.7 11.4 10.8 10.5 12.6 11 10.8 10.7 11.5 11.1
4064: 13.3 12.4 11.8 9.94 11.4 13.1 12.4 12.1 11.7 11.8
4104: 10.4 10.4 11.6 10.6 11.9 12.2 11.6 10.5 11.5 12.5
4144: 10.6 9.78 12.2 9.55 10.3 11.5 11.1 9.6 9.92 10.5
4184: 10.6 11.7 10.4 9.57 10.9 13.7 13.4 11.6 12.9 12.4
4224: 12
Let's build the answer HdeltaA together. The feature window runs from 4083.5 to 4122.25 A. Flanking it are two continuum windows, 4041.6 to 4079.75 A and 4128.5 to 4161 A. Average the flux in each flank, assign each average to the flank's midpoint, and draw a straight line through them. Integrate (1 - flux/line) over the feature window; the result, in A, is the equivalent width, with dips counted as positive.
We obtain -1.3 A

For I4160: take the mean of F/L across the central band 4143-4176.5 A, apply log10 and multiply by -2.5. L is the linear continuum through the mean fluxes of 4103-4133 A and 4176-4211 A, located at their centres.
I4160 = 0.07 mag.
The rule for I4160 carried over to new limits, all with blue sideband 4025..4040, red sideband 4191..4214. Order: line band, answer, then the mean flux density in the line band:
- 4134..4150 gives 0.04 mag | 11.1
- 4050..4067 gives -0.04 mag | 11.7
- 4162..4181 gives 0.10 mag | 10.5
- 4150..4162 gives 0.08 mag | 10.7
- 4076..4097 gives -0.06 mag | 12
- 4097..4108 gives 0.03 mag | 11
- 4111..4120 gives 0.02 mag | 11.2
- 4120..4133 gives -0.01 mag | 11.6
